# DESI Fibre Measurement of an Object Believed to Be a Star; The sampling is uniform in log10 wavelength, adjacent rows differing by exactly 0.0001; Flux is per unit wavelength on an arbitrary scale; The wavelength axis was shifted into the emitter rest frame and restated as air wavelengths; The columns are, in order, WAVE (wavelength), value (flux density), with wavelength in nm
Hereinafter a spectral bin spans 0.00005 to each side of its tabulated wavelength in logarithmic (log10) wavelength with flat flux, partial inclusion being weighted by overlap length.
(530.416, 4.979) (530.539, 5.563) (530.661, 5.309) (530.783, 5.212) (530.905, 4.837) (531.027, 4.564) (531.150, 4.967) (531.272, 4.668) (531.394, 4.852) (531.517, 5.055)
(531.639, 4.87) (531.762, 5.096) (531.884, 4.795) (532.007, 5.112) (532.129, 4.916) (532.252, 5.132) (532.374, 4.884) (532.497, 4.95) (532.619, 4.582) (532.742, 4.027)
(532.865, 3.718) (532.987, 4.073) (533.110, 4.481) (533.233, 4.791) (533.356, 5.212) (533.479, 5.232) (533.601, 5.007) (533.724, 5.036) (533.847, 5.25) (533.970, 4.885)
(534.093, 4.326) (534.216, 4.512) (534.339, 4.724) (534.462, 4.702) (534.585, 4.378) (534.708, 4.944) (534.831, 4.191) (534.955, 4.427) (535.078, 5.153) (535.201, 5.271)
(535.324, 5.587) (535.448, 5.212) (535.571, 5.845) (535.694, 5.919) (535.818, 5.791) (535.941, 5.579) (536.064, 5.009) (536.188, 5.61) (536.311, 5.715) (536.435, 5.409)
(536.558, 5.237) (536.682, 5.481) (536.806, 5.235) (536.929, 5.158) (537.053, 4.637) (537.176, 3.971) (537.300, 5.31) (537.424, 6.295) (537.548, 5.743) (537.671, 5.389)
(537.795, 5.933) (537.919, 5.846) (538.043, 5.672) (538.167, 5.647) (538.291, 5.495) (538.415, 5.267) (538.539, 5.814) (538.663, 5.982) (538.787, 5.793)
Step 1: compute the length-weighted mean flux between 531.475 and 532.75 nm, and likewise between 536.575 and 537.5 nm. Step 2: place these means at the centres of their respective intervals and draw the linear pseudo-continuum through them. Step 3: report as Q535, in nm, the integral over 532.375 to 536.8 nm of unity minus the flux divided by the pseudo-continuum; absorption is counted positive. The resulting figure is 0.04 nm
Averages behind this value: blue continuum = 4.89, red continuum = 5.16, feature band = 4.98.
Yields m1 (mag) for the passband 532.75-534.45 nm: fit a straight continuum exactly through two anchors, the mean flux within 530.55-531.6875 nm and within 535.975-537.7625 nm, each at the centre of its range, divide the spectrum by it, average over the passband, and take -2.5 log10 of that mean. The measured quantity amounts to 0.09 mag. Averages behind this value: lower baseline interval 4.96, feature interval 4.69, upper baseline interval 5.32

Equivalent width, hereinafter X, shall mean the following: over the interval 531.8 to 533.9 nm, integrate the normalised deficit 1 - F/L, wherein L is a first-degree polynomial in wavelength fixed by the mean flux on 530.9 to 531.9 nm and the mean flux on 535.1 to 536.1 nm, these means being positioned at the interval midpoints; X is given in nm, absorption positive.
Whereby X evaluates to 0.13 nm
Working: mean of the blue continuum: 4.86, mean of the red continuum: 5.53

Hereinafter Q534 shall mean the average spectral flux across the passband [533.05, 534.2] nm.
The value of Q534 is 4.9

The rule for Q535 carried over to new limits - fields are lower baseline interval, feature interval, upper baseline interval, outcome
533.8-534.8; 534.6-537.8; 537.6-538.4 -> -0.07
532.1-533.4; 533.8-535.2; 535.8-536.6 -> 0.09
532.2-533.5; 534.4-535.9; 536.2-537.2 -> -0.05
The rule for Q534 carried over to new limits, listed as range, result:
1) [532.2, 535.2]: 4.7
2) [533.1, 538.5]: 5.2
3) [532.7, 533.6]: 4.55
